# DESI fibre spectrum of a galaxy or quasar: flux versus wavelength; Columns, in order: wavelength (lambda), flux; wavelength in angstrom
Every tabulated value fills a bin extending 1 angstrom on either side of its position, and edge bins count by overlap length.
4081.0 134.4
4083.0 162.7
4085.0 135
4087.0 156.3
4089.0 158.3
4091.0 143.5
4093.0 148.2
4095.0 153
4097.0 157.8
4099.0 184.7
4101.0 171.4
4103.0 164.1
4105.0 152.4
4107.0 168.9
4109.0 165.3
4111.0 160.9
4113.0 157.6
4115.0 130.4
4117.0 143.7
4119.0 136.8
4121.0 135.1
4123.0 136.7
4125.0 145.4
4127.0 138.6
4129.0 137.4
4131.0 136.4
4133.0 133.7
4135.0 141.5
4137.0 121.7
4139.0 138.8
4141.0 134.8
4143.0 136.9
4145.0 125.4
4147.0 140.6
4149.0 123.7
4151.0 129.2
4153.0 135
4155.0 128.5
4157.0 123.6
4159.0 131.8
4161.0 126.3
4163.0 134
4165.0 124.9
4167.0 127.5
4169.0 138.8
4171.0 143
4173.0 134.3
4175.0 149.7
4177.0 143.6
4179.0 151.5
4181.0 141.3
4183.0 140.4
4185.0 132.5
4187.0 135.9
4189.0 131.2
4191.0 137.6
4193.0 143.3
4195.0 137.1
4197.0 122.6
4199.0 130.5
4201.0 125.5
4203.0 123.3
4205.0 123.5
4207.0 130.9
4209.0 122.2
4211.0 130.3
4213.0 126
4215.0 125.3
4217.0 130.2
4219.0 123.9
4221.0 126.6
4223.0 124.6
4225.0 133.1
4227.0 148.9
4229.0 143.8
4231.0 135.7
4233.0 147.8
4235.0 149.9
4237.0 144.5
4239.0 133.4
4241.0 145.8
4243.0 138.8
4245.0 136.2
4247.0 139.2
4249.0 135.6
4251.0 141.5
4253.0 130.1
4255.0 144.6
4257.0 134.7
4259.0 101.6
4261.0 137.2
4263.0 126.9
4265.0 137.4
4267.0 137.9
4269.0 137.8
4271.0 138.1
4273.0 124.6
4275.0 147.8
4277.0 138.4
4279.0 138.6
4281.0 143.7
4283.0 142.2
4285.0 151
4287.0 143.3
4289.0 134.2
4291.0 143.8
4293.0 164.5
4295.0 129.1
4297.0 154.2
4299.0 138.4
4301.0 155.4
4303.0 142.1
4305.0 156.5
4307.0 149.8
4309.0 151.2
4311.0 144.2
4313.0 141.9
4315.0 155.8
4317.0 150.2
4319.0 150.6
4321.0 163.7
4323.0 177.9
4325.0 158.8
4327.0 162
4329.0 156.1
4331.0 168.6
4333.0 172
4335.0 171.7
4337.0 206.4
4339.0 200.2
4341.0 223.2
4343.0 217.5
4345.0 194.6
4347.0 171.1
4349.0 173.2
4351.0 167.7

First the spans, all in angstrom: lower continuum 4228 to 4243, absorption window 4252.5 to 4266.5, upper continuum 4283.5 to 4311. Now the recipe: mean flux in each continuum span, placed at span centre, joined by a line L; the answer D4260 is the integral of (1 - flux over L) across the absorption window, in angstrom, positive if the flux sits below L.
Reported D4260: 1.3 angstrom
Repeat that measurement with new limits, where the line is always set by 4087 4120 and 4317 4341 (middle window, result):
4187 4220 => 6.9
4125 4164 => 6.4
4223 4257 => 5.4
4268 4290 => 3.8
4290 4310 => 2.6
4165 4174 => 1.5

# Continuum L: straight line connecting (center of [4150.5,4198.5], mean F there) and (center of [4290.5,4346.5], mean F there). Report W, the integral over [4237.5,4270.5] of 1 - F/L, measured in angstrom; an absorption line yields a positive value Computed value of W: 3.5 angstrom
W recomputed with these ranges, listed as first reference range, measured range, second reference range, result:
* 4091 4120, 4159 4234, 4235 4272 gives 5.3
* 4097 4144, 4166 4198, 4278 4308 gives 1.8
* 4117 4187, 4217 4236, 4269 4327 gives 0.7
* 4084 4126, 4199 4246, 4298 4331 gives 6.1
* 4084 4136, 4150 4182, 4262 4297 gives 2.5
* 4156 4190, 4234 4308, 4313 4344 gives 9.2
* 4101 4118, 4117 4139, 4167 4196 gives 2.2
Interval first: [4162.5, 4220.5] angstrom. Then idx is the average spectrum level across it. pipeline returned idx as 133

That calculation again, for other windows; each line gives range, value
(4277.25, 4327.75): 149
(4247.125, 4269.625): 133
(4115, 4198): 135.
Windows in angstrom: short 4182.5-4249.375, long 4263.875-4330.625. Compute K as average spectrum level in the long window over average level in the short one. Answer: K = 1.10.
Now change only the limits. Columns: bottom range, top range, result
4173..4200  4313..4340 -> 1.21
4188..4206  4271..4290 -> 1.08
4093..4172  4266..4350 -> 1.11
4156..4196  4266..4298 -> 1.04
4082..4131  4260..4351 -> 1.03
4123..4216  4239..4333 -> 1.08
